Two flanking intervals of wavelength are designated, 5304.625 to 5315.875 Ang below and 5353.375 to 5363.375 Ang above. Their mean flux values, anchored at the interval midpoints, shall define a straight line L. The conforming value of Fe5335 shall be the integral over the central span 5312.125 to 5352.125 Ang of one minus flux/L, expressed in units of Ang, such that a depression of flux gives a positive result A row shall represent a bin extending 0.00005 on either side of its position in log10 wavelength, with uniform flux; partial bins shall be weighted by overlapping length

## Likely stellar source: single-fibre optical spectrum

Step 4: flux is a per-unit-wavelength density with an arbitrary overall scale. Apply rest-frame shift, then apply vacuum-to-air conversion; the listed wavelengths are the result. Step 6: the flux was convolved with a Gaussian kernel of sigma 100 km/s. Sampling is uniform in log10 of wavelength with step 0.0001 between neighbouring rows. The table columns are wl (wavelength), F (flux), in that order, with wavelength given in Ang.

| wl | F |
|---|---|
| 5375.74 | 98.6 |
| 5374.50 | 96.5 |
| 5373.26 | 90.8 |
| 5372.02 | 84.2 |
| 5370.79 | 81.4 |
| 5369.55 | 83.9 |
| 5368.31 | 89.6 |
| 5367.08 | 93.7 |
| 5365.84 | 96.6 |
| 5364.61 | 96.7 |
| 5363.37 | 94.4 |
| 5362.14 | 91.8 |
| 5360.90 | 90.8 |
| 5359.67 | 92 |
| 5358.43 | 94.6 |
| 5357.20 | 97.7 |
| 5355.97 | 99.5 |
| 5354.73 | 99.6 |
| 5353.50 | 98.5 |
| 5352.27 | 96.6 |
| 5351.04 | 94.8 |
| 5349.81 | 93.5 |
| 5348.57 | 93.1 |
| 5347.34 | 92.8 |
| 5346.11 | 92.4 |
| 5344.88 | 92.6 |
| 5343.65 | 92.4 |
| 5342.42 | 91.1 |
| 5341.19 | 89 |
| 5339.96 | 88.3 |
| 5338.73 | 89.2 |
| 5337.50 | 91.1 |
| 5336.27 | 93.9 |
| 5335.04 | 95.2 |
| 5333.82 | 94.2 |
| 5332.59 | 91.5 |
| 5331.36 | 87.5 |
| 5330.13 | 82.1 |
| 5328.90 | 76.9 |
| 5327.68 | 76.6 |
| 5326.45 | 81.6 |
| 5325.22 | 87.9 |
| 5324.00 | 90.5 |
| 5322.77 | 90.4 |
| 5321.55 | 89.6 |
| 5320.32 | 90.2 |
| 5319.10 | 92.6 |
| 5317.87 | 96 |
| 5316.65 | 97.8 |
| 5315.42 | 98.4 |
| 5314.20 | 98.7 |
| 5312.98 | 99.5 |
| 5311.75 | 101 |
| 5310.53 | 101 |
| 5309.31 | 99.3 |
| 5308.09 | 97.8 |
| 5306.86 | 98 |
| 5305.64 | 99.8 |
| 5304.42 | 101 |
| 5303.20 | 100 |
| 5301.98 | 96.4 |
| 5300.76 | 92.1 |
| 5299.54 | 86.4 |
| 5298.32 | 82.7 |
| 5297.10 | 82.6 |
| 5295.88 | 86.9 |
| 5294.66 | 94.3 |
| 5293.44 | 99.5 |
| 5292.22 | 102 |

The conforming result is 2.6 Ang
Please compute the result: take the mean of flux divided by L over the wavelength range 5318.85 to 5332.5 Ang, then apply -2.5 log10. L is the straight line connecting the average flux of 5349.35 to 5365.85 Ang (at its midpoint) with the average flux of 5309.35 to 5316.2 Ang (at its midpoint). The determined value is 0.15 mag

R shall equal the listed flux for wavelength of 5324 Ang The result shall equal 90.5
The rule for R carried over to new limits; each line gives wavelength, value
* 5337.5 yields 91.1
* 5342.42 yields 91.1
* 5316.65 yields 97.8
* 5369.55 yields 83.9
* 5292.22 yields 102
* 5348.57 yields 93.1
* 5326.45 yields 81.6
